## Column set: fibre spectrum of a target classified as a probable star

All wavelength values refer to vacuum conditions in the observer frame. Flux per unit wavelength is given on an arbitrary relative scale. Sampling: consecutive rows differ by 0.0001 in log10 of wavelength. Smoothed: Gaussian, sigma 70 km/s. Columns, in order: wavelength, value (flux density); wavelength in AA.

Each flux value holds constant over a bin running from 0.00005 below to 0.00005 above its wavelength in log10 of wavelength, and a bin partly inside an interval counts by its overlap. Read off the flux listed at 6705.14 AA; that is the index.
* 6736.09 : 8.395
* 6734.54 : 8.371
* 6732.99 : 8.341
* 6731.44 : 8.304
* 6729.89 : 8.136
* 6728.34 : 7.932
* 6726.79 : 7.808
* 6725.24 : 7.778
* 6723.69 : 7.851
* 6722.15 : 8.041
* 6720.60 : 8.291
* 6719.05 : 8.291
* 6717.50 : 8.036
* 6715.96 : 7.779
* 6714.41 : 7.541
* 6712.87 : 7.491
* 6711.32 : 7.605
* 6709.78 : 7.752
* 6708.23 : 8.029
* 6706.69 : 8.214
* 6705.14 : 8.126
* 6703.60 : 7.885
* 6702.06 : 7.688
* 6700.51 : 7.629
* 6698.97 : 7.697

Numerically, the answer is 8.126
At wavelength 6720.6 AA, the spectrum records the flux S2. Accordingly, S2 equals 8.291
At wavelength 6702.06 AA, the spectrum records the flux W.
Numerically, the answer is 7.688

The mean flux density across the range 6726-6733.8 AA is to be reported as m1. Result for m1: 8.1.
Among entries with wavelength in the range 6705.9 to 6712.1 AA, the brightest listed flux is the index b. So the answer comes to 8.214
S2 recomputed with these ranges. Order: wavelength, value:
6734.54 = 8.371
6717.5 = 8.036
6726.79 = 7.808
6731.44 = 8.304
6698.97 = 7.697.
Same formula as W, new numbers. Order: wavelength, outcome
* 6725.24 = 7.778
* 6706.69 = 8.214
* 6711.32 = 7.605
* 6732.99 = 8.341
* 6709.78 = 7.752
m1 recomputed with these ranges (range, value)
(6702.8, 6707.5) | 8.08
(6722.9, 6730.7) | 7.91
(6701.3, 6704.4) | 7.81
